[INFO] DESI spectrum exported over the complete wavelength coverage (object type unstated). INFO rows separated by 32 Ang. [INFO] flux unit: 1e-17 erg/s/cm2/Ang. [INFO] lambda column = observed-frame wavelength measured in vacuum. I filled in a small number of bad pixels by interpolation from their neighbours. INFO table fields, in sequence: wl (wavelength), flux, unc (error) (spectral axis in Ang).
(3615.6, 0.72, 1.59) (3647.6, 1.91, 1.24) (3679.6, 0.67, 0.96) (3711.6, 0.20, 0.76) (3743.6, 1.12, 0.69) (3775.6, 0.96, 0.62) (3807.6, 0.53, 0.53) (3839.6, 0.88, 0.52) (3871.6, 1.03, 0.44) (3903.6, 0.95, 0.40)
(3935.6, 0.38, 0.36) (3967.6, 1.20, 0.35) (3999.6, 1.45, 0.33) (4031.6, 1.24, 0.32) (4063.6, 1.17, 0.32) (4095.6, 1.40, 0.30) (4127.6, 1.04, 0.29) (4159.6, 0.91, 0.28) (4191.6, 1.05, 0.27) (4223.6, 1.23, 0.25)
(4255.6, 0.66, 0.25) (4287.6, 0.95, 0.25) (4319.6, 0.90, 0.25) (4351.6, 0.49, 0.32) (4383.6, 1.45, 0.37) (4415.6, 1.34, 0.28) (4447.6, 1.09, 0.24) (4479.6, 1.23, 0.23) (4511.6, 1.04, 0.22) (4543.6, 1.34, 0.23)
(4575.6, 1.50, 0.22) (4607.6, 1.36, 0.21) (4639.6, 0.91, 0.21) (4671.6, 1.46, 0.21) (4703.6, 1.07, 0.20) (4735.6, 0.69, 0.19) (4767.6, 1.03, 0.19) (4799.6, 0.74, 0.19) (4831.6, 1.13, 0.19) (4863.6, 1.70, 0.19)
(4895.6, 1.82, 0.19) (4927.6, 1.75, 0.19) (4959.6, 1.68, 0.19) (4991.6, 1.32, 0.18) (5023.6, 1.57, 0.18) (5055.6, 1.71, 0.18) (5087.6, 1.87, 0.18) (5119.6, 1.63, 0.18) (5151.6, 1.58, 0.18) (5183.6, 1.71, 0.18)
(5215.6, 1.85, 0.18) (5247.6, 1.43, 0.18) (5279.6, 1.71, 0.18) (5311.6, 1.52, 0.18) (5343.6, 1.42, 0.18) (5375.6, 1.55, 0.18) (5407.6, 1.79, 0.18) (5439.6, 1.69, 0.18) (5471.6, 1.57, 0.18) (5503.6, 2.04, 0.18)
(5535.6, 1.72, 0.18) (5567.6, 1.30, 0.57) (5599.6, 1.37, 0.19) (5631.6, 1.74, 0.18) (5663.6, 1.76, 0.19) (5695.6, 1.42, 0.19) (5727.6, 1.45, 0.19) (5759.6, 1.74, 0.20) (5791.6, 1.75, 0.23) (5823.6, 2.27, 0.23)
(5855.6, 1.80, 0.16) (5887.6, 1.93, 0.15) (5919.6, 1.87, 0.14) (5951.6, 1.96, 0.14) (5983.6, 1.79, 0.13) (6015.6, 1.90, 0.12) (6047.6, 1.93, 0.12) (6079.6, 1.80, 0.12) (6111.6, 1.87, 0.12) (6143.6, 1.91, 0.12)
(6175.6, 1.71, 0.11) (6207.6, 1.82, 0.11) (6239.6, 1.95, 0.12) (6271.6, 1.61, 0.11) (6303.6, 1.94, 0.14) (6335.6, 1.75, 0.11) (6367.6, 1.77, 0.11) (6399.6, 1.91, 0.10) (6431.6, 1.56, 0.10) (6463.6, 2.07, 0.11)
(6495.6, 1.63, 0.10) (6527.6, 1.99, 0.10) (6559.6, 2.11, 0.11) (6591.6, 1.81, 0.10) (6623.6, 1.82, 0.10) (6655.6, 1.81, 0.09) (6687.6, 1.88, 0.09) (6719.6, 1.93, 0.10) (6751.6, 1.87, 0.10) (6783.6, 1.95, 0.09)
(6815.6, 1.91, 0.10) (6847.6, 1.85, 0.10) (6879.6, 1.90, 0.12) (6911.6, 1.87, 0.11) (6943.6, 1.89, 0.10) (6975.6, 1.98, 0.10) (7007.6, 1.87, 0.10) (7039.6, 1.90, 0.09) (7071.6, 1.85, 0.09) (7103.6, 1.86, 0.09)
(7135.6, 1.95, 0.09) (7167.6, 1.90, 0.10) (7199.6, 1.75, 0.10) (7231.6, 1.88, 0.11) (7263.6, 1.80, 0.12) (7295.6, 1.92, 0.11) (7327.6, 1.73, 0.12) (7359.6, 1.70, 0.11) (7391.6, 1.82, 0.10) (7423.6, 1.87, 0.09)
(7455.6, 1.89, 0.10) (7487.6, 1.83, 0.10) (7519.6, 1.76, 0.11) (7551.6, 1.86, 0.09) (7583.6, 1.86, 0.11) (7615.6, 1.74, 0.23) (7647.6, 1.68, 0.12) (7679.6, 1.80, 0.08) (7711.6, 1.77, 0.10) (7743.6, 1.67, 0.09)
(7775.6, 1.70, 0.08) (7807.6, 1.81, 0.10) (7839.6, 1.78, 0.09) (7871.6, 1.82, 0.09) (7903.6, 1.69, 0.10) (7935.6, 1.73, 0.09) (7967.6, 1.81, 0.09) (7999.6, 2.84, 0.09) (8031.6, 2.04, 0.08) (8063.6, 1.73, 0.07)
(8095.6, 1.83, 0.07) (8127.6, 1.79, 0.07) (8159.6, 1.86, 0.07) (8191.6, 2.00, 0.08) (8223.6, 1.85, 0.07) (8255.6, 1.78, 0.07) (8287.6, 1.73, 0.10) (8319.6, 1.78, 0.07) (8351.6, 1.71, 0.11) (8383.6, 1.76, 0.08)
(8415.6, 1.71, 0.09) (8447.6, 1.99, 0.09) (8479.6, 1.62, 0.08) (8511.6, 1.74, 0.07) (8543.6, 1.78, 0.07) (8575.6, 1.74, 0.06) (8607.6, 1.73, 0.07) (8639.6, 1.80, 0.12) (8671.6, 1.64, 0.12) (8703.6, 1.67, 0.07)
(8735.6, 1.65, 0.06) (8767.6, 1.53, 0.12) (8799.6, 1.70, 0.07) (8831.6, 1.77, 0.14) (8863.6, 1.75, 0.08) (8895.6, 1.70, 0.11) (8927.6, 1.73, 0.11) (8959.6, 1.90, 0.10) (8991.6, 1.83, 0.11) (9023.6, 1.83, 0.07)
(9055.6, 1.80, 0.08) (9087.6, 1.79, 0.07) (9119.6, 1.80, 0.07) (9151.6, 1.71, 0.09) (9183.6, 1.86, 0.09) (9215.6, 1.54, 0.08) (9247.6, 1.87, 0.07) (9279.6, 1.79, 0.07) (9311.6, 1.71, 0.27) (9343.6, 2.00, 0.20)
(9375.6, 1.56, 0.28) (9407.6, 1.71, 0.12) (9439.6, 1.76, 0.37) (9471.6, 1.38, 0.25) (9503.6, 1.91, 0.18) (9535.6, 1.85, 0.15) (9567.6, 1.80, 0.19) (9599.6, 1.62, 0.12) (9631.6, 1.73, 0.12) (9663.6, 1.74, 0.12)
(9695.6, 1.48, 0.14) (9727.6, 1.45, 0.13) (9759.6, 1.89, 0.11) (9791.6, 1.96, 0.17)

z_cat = 0.219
